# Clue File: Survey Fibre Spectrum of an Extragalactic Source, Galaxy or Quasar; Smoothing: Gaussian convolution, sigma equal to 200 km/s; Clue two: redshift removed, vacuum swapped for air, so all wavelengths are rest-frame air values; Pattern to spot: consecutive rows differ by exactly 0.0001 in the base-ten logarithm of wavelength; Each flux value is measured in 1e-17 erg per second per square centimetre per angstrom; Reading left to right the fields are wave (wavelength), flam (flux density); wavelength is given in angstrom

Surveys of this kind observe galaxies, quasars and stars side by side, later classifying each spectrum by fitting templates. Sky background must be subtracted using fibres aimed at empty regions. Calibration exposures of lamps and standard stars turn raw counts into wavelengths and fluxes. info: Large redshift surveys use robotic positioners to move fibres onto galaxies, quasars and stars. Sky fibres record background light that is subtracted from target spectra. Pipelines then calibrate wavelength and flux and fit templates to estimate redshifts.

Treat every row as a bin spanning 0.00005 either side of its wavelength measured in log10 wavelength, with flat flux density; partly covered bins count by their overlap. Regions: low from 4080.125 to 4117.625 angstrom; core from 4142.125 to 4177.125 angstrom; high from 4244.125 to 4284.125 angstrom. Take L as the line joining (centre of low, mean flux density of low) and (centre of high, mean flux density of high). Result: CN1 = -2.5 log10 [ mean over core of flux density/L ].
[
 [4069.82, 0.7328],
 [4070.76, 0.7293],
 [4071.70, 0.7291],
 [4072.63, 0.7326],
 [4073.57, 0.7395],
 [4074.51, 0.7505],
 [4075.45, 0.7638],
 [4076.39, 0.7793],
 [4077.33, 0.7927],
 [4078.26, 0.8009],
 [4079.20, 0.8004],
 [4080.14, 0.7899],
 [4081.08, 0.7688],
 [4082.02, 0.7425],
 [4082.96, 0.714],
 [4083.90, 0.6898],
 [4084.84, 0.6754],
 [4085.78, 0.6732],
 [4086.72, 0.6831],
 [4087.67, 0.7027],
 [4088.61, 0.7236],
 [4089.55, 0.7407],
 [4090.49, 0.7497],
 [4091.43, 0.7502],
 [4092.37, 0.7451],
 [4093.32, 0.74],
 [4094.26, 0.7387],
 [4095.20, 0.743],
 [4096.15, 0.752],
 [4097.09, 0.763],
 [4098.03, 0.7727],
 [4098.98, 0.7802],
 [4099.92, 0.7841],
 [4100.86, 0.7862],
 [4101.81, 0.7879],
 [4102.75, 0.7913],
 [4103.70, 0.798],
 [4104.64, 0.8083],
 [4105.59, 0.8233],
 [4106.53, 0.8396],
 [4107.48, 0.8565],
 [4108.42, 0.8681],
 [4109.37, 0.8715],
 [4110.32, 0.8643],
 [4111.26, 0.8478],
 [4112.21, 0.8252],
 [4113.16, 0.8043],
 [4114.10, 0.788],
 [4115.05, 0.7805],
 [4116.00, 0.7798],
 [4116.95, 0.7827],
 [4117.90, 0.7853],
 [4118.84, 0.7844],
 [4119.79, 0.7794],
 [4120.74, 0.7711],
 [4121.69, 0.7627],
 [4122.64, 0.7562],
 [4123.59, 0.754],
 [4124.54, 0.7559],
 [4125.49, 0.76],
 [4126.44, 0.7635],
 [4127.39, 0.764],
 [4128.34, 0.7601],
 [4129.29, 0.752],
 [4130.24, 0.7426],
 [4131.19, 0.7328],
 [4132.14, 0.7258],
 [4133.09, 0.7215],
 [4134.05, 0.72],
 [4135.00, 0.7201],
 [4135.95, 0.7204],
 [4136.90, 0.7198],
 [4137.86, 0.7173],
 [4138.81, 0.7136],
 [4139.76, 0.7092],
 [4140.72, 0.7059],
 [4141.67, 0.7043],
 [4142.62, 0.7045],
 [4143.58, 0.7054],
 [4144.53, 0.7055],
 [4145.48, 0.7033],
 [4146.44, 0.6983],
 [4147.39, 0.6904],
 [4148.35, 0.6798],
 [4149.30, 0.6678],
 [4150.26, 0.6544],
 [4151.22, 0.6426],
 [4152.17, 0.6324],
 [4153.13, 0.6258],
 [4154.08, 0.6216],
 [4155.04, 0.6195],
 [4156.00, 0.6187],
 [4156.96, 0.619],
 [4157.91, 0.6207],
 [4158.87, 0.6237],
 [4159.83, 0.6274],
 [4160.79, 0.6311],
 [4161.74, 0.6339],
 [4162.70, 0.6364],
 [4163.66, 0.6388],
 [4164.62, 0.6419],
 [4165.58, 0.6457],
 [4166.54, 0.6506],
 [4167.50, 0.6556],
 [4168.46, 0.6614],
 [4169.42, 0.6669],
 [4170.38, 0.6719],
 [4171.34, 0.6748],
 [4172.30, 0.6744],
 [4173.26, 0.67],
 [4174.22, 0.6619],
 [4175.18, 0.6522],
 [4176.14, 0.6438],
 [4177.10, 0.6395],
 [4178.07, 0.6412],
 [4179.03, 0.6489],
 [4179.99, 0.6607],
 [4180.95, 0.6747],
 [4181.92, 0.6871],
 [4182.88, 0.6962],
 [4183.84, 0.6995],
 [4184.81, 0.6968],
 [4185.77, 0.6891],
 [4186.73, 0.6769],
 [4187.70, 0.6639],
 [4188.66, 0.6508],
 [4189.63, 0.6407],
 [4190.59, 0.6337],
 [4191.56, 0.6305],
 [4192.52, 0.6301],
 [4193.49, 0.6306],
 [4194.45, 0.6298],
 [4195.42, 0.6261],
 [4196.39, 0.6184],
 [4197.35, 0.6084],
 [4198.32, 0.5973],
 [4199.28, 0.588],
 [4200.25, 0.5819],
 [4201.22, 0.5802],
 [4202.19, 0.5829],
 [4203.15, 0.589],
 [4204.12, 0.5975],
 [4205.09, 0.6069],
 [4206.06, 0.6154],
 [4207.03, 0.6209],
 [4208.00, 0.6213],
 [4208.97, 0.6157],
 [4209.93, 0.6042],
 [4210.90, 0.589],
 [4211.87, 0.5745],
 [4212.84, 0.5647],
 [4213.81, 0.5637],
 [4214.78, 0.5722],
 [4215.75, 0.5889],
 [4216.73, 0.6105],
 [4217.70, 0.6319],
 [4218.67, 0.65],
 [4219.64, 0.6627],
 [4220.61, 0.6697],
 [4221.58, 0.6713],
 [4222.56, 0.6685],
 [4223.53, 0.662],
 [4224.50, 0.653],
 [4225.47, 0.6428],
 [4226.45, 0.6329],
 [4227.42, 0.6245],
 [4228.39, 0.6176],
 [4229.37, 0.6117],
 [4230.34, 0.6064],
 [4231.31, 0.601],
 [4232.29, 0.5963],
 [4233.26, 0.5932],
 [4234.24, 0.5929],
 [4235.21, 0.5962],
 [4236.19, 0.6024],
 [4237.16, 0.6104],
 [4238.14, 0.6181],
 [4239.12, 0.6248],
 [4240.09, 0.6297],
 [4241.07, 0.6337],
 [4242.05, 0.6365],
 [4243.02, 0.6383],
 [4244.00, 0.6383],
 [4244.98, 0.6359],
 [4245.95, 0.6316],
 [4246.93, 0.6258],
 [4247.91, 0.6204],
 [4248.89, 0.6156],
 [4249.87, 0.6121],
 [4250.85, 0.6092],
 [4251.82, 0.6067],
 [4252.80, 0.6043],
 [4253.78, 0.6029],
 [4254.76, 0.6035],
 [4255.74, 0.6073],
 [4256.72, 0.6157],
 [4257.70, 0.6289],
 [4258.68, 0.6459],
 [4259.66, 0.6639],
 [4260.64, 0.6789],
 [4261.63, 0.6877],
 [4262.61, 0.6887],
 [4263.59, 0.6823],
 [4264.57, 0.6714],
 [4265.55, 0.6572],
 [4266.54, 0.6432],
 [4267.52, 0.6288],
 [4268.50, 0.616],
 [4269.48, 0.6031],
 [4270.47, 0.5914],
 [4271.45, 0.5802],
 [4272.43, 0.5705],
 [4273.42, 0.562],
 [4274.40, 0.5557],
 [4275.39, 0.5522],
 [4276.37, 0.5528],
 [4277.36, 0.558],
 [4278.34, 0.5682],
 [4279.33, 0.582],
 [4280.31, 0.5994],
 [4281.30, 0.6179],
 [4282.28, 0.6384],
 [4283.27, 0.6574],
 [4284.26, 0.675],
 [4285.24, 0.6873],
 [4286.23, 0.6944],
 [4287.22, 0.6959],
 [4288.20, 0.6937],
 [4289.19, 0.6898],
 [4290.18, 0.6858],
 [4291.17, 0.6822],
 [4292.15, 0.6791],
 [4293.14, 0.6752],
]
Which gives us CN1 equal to 0.10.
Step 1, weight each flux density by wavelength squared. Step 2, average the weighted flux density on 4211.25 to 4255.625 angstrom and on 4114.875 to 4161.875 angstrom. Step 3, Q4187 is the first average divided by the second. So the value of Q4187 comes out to 0.9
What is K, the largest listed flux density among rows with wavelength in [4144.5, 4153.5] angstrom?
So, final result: 0.7055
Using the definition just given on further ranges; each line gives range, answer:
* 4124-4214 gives 0.764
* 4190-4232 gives 0.6713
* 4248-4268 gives 0.6887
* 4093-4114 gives 0.8715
